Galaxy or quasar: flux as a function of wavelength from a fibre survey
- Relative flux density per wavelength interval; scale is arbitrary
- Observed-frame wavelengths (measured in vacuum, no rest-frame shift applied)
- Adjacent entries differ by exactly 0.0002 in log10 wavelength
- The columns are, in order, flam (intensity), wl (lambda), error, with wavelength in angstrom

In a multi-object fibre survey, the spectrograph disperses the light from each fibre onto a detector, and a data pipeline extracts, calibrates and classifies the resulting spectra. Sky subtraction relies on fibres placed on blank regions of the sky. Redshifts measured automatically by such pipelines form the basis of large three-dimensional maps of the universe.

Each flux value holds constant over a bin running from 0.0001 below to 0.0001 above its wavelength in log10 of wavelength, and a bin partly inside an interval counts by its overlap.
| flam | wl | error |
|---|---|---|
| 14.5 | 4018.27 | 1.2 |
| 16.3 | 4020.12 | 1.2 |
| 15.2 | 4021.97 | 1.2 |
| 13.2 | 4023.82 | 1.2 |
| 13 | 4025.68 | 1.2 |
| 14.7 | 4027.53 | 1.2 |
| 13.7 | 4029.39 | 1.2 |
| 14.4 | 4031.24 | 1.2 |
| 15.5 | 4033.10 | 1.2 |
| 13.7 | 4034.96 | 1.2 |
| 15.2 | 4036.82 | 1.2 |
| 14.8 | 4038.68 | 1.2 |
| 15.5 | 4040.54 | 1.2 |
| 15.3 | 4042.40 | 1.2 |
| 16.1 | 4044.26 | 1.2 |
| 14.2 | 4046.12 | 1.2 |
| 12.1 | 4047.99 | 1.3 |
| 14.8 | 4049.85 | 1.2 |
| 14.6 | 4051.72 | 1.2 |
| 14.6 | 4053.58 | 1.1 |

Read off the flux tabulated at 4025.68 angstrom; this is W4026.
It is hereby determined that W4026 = 13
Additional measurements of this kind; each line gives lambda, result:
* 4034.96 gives 13.7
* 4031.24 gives 14.4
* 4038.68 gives 14.8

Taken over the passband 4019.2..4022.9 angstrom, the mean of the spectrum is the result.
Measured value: 15.8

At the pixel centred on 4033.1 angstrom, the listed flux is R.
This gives 15.5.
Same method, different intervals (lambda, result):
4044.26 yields 16.1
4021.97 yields 15.2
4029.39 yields 13.7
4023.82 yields 13.2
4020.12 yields 16.3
